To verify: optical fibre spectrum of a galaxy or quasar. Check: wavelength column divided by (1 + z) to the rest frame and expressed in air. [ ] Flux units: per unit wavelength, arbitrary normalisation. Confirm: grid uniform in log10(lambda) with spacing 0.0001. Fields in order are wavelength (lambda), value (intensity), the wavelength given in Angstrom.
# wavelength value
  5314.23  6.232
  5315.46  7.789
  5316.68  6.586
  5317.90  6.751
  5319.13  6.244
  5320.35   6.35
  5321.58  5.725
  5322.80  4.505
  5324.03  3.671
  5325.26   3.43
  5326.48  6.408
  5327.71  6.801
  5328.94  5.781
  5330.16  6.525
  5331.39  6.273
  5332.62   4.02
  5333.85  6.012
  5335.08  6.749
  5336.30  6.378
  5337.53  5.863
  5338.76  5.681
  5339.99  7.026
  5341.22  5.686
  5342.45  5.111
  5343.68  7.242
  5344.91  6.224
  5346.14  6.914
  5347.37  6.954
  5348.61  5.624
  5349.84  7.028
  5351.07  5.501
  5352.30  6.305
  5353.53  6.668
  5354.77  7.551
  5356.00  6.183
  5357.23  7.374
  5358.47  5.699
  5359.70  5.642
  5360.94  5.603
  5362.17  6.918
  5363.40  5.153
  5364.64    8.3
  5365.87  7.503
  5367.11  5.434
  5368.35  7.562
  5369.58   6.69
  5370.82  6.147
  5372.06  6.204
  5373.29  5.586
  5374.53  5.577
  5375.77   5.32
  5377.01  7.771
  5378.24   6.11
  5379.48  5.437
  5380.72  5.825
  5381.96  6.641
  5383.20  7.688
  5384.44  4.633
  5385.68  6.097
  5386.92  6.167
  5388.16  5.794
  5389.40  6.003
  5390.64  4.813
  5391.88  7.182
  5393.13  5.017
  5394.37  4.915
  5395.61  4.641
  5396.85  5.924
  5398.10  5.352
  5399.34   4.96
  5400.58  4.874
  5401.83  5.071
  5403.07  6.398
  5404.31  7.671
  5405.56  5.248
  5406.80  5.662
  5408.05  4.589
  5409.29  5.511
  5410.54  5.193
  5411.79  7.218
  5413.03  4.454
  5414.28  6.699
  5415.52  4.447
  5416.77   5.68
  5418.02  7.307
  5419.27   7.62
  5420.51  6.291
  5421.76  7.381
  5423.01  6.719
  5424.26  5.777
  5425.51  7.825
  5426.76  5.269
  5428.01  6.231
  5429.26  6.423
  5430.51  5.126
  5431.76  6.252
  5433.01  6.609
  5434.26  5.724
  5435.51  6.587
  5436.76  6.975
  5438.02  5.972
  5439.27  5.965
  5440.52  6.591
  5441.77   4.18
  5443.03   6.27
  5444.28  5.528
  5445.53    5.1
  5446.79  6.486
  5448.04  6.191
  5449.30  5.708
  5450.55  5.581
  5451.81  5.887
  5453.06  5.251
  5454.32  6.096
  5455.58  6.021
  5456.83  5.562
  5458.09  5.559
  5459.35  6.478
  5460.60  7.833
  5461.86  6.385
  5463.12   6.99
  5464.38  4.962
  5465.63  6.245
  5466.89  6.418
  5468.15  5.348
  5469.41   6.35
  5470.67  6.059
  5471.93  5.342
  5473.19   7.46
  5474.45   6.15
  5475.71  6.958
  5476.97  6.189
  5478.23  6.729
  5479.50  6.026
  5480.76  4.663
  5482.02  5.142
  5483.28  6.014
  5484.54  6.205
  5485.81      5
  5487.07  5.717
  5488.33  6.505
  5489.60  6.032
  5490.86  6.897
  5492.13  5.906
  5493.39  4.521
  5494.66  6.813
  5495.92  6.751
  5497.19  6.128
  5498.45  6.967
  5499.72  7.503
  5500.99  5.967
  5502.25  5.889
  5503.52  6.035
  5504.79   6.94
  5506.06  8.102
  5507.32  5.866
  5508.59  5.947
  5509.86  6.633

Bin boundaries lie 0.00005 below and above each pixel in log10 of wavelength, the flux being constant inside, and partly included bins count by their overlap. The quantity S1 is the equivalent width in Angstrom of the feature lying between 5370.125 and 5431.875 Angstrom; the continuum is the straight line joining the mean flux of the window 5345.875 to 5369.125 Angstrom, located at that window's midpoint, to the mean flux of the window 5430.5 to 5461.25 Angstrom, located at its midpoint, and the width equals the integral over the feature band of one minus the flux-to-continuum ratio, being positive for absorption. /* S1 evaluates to 3.2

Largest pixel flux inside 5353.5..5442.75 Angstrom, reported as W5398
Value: 8.3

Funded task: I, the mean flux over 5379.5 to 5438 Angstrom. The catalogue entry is 5.96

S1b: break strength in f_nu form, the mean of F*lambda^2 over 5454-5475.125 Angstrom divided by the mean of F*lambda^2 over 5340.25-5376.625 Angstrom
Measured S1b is 1.0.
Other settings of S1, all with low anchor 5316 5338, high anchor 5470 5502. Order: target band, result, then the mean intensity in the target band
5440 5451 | 0.59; 5.73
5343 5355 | -1.49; 6.56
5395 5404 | 0.83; 5.4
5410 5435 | -0.90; 6.22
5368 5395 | -0.58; 6.04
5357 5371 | -1.47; 6.49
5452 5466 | -0.07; 6.12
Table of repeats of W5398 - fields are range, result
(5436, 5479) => 7.833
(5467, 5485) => 7.46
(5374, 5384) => 7.771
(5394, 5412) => 7.671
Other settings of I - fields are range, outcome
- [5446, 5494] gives 6.02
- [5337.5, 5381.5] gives 6.32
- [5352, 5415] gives 6.01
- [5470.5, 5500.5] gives 6.15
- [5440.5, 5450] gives 5.7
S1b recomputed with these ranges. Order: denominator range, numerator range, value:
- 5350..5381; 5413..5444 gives 1.00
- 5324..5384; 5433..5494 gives 1.00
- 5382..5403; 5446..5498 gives 1.11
